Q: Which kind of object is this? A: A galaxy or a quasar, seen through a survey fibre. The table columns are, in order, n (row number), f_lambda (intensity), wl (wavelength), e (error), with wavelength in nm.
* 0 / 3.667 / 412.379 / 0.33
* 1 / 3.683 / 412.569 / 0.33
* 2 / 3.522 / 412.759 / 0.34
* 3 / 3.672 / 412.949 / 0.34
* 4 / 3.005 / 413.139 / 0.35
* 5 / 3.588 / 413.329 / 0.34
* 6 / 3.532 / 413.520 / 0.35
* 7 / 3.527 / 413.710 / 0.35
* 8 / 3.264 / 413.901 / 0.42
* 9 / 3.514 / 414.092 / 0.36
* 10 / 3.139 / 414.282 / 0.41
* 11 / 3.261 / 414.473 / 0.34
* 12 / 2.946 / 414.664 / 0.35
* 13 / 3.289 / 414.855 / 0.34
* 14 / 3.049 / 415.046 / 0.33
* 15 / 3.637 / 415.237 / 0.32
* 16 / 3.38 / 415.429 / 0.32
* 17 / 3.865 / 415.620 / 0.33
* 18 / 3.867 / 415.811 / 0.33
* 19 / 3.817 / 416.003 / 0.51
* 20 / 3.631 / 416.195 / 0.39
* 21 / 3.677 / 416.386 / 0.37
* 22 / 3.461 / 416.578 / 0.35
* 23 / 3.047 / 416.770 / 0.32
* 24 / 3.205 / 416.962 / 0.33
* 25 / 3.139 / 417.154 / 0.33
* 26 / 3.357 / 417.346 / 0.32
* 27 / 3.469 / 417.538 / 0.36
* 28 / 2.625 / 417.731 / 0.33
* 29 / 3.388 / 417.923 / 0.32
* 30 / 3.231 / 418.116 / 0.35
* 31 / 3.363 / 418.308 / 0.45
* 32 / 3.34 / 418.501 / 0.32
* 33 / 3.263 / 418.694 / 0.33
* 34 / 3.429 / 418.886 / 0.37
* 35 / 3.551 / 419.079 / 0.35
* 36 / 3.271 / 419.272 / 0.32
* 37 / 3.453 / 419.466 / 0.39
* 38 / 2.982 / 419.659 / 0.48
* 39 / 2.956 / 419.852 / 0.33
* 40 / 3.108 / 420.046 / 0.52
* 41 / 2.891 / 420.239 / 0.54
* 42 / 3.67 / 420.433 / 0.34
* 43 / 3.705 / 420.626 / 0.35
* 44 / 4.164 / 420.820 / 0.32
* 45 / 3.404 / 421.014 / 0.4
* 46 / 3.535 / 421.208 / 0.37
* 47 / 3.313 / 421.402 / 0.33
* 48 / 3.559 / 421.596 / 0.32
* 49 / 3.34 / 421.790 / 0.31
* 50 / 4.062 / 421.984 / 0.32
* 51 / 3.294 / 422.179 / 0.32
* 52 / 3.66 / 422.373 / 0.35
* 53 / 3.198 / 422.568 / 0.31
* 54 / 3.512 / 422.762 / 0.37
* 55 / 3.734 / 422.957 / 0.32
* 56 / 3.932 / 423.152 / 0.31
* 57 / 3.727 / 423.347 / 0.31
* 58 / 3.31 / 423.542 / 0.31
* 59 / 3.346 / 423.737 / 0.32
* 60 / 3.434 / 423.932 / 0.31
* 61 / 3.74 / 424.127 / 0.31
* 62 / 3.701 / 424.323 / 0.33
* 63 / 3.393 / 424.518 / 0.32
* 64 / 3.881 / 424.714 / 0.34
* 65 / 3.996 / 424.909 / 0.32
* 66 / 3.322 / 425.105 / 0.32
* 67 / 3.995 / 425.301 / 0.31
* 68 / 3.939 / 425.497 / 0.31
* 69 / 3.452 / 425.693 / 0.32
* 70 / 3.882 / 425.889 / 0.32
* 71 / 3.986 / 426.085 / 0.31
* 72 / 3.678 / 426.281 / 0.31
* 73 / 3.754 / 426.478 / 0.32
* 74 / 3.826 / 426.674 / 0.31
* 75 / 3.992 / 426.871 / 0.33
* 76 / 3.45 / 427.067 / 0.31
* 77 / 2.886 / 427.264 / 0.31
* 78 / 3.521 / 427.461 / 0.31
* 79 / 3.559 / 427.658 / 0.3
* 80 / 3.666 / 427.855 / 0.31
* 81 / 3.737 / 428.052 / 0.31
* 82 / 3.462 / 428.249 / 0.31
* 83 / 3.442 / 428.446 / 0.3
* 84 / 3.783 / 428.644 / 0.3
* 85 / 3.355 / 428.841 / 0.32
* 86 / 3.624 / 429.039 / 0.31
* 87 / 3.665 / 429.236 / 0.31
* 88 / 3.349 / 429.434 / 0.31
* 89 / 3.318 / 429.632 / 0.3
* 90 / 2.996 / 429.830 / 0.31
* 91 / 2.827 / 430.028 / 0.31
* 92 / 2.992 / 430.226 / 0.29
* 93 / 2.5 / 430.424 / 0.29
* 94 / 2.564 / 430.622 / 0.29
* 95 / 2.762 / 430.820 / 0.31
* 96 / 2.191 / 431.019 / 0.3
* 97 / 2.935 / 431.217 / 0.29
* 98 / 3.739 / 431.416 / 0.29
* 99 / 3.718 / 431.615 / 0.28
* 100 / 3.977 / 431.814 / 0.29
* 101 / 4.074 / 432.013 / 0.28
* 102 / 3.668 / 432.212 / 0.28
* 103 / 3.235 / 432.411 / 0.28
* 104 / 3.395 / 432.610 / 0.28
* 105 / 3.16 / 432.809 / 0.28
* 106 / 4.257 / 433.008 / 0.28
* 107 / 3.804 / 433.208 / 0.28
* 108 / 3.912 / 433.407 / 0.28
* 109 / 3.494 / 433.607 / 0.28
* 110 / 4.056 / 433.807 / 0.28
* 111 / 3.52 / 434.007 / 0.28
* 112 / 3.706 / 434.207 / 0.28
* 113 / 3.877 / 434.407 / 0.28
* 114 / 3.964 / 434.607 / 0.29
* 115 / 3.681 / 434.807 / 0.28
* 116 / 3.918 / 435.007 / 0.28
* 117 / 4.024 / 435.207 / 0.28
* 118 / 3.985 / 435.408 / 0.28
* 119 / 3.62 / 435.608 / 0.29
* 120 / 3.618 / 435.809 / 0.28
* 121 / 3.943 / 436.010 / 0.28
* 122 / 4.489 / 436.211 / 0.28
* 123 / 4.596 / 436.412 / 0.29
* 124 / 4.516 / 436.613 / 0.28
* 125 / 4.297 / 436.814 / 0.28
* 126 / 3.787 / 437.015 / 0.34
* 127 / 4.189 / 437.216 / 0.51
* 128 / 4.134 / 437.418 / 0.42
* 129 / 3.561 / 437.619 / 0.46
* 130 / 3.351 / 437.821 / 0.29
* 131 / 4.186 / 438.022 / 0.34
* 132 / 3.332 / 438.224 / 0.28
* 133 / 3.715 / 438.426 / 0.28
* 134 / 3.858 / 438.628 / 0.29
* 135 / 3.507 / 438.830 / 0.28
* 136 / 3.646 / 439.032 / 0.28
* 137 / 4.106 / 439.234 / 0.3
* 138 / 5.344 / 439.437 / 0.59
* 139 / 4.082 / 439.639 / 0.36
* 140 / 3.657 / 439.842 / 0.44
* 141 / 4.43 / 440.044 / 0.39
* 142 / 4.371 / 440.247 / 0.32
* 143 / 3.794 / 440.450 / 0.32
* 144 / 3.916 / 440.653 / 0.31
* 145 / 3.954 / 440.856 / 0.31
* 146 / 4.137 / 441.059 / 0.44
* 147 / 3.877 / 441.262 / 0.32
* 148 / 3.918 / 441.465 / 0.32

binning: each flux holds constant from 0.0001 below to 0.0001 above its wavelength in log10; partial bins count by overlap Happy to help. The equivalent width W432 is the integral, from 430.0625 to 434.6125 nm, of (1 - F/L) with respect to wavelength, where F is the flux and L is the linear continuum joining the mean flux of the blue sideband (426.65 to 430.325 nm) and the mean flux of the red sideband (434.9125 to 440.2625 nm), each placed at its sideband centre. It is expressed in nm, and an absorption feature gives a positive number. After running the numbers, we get 0.30 nm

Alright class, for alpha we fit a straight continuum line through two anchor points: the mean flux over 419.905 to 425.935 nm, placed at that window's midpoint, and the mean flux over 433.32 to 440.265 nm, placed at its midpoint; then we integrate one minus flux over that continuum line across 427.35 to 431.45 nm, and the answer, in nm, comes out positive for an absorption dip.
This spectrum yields 0.57 nm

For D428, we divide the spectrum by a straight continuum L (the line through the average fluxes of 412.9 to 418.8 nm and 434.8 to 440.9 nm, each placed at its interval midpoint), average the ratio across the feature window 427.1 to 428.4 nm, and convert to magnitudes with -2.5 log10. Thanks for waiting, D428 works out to 0.07 mag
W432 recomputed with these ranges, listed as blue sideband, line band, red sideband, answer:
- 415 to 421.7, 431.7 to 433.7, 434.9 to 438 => 0.094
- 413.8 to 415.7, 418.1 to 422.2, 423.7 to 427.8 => 0.097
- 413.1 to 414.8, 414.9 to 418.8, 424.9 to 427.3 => 0.025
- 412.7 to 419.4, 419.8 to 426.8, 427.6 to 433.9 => -0.422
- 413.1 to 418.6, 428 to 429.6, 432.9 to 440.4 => 0.085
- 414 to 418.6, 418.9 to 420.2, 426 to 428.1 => 0.085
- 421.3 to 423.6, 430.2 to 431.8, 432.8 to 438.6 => 0.339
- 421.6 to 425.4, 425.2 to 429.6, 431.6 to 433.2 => 0.016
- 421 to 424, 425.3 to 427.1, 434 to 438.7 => -0.082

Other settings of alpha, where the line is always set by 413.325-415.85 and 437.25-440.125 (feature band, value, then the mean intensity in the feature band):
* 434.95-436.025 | 0.00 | 3.84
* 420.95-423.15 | 0.02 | 3.53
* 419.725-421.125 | 0.05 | 3.41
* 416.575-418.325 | 0.13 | 3.21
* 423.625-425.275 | 0.00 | 3.62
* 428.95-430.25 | 0.16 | 3.27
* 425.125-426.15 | -0.05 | 3.81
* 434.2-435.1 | 0.00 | 3.84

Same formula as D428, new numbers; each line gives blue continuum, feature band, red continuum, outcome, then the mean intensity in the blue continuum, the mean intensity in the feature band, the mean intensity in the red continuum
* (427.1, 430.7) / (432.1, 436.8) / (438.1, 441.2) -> -0.06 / 3.3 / 3.85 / 3.99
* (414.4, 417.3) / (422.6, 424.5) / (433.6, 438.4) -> 0.01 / 3.42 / 3.58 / 3.92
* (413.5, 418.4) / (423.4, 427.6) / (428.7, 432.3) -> -0.11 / 3.37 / 3.64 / 3.24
